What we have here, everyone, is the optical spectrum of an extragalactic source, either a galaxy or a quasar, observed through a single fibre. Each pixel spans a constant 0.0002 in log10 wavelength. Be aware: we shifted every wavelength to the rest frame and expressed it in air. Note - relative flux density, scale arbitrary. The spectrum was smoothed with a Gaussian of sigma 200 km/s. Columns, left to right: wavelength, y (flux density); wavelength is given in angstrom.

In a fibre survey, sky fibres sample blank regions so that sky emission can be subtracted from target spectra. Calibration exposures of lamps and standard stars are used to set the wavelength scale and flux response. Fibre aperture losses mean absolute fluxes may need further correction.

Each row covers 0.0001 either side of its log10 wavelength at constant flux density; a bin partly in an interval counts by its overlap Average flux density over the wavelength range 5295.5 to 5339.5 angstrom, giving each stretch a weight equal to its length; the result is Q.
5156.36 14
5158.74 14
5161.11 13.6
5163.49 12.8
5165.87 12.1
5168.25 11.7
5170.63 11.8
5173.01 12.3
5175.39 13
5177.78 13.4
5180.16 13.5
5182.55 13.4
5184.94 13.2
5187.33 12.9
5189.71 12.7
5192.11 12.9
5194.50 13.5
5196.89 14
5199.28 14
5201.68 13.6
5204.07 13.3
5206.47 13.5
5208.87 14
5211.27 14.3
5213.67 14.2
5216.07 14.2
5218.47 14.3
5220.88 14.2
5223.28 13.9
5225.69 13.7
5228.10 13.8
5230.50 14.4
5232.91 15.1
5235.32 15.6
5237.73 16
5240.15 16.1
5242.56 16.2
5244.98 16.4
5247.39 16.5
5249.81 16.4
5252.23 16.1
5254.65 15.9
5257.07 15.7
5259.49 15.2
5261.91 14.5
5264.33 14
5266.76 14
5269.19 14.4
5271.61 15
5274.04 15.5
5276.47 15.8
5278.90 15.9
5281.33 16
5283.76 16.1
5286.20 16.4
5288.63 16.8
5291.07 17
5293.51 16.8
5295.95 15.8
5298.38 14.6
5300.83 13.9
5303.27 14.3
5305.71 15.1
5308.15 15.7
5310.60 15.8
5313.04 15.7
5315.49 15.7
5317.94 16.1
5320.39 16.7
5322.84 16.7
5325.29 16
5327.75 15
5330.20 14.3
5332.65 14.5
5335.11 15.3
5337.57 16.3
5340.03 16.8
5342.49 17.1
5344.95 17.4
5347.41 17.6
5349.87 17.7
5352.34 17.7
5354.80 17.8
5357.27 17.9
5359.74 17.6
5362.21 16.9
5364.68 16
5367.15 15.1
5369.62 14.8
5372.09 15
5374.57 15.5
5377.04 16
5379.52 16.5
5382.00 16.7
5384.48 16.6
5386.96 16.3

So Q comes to 15.4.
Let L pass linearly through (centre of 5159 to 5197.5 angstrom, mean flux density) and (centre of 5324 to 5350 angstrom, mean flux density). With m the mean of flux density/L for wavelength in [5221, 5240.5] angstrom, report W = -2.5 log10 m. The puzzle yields -0.06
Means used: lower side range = 12.9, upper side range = 16.1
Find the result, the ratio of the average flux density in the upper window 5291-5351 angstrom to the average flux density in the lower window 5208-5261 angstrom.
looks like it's 1.05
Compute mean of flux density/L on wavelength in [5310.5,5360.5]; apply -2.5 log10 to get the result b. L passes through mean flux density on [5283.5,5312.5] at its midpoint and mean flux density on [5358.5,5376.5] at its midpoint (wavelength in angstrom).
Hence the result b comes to -0.047 mag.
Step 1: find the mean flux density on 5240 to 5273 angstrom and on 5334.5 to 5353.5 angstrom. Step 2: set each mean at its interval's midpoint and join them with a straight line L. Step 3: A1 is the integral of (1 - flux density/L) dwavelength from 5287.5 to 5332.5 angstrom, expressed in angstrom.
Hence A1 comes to 2.1 angstrom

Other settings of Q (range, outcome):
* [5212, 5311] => 15.3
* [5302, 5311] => 15.2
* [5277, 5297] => 16.3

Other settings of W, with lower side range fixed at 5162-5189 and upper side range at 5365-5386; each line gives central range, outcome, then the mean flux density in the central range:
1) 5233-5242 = -0.157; 15.8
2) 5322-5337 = -0.015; 15.3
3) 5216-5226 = -0.050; 14.1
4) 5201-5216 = -0.049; 13.9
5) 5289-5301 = -0.091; 15.8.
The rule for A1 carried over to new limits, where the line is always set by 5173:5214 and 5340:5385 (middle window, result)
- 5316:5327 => -0.3 angstrom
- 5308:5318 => 0.0 angstrom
